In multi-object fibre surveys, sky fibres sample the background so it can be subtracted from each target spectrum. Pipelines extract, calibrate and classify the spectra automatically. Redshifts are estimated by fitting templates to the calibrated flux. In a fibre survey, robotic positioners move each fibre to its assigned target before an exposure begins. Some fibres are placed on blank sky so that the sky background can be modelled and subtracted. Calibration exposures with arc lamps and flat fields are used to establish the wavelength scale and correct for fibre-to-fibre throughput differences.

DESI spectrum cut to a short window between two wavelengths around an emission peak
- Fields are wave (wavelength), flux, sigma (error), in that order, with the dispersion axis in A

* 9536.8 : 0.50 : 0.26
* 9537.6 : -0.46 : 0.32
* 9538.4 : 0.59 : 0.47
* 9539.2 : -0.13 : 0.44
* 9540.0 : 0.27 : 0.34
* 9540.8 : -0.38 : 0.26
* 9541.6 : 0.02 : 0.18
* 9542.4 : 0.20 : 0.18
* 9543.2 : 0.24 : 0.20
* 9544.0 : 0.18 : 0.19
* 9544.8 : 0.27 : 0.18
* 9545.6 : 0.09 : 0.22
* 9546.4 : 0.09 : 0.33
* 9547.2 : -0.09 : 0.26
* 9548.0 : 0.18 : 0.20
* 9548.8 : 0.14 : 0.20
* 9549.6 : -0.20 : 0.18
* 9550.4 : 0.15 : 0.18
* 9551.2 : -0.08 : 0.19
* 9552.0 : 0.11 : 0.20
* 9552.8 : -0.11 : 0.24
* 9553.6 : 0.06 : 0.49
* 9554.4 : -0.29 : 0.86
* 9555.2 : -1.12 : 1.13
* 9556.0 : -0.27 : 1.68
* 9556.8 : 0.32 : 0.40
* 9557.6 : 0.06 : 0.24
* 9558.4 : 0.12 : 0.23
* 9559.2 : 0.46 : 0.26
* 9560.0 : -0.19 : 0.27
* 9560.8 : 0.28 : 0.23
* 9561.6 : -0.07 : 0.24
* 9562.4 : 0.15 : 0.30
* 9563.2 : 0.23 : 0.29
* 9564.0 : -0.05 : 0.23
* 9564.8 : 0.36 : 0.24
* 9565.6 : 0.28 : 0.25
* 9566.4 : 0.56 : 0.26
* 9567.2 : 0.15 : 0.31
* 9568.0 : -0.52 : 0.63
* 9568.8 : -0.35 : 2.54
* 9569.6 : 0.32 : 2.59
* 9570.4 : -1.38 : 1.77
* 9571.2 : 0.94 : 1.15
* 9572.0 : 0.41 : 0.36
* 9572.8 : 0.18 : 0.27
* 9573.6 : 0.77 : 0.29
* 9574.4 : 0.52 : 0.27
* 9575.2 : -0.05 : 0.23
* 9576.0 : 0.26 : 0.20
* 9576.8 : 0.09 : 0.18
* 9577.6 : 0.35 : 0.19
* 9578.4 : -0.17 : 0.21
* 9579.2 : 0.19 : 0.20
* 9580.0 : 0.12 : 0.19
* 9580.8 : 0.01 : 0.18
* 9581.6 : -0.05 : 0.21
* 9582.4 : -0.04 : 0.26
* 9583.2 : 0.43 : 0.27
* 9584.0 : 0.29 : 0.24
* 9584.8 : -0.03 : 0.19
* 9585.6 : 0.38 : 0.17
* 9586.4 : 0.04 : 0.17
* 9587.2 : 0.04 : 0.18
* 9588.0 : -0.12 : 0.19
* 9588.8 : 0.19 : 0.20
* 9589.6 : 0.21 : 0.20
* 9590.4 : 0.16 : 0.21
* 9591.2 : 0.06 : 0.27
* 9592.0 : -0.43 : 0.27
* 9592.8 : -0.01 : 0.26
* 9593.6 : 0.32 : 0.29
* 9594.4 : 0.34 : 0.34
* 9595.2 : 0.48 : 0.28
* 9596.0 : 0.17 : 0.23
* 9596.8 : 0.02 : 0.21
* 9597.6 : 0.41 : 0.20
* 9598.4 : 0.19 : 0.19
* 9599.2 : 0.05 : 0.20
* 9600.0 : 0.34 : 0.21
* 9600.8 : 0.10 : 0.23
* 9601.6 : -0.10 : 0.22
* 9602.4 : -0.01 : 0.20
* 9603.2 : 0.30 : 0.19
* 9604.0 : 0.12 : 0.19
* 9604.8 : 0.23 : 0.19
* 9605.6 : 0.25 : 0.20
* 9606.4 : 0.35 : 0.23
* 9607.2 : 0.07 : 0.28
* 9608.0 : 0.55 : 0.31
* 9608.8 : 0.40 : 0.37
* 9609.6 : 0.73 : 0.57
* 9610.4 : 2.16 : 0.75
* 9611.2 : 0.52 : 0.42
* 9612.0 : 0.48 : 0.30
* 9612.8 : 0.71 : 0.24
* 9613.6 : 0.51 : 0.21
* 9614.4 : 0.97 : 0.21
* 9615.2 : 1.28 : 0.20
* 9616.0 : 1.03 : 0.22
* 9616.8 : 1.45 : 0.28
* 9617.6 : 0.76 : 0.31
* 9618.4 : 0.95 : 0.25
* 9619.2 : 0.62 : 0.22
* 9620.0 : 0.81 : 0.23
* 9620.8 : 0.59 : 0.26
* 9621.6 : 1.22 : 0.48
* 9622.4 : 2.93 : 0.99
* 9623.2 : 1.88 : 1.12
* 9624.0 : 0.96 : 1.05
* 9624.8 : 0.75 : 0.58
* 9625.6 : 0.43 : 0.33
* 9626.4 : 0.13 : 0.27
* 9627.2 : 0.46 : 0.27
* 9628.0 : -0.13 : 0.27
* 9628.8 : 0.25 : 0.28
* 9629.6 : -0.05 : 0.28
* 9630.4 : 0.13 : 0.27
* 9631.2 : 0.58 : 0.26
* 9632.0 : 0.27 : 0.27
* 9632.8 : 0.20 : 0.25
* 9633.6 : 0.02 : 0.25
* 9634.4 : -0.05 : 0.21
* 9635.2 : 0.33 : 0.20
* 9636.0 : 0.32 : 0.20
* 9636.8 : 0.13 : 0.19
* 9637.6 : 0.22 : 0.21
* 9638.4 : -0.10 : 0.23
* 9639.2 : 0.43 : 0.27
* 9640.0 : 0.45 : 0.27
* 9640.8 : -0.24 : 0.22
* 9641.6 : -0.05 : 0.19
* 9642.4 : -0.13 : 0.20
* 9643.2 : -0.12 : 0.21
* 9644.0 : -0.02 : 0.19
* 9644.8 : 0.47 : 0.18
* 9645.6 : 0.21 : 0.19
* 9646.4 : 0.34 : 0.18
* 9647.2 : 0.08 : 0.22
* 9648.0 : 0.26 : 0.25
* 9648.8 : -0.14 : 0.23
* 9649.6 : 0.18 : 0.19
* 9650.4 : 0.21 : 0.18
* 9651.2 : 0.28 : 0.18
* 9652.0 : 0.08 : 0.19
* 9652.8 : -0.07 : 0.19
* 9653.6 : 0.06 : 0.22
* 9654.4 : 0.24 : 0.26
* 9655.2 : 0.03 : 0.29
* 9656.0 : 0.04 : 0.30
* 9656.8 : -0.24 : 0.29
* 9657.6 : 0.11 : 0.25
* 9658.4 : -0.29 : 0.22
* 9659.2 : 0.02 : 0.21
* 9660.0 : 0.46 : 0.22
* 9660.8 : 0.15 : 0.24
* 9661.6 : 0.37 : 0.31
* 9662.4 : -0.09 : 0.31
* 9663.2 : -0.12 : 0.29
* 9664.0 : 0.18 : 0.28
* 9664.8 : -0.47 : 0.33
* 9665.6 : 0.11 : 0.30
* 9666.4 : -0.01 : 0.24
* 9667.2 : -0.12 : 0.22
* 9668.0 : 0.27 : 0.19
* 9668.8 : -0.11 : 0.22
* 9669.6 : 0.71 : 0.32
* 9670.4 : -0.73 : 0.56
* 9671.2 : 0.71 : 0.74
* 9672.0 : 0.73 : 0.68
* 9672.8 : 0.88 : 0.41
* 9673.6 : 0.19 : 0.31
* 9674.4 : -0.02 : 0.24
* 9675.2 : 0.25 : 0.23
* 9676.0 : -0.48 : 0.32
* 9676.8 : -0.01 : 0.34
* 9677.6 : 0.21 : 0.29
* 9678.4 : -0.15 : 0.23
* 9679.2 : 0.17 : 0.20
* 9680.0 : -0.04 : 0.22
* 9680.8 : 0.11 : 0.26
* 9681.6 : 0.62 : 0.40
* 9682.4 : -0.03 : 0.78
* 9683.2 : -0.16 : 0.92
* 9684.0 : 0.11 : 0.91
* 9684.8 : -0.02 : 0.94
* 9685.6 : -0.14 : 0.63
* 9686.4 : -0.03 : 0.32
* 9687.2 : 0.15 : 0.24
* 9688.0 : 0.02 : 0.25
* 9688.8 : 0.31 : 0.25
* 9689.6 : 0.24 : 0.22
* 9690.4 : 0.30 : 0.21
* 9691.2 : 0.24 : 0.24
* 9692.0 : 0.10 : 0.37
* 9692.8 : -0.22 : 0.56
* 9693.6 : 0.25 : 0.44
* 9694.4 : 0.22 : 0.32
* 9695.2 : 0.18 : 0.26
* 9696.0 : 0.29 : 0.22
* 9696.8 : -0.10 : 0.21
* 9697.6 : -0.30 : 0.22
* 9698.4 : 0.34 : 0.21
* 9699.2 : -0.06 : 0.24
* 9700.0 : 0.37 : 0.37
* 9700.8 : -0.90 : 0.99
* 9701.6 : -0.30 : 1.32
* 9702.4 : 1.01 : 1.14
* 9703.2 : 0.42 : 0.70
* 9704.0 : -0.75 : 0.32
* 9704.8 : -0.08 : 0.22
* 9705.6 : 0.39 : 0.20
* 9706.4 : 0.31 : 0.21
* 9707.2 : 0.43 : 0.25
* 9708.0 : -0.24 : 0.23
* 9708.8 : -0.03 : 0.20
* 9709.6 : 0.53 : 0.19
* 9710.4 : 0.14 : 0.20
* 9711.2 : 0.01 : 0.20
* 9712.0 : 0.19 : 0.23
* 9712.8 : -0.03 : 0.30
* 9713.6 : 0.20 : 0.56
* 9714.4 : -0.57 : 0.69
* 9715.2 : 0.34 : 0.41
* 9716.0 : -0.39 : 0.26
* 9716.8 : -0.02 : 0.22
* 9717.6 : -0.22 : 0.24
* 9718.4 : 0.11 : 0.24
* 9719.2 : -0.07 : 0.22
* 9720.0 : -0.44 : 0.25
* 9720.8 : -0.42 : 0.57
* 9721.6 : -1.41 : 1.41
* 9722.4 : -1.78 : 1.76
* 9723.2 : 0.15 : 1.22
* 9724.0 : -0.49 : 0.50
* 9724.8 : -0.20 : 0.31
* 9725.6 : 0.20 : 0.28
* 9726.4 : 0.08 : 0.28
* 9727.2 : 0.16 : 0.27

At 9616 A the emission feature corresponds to [O II] 3727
